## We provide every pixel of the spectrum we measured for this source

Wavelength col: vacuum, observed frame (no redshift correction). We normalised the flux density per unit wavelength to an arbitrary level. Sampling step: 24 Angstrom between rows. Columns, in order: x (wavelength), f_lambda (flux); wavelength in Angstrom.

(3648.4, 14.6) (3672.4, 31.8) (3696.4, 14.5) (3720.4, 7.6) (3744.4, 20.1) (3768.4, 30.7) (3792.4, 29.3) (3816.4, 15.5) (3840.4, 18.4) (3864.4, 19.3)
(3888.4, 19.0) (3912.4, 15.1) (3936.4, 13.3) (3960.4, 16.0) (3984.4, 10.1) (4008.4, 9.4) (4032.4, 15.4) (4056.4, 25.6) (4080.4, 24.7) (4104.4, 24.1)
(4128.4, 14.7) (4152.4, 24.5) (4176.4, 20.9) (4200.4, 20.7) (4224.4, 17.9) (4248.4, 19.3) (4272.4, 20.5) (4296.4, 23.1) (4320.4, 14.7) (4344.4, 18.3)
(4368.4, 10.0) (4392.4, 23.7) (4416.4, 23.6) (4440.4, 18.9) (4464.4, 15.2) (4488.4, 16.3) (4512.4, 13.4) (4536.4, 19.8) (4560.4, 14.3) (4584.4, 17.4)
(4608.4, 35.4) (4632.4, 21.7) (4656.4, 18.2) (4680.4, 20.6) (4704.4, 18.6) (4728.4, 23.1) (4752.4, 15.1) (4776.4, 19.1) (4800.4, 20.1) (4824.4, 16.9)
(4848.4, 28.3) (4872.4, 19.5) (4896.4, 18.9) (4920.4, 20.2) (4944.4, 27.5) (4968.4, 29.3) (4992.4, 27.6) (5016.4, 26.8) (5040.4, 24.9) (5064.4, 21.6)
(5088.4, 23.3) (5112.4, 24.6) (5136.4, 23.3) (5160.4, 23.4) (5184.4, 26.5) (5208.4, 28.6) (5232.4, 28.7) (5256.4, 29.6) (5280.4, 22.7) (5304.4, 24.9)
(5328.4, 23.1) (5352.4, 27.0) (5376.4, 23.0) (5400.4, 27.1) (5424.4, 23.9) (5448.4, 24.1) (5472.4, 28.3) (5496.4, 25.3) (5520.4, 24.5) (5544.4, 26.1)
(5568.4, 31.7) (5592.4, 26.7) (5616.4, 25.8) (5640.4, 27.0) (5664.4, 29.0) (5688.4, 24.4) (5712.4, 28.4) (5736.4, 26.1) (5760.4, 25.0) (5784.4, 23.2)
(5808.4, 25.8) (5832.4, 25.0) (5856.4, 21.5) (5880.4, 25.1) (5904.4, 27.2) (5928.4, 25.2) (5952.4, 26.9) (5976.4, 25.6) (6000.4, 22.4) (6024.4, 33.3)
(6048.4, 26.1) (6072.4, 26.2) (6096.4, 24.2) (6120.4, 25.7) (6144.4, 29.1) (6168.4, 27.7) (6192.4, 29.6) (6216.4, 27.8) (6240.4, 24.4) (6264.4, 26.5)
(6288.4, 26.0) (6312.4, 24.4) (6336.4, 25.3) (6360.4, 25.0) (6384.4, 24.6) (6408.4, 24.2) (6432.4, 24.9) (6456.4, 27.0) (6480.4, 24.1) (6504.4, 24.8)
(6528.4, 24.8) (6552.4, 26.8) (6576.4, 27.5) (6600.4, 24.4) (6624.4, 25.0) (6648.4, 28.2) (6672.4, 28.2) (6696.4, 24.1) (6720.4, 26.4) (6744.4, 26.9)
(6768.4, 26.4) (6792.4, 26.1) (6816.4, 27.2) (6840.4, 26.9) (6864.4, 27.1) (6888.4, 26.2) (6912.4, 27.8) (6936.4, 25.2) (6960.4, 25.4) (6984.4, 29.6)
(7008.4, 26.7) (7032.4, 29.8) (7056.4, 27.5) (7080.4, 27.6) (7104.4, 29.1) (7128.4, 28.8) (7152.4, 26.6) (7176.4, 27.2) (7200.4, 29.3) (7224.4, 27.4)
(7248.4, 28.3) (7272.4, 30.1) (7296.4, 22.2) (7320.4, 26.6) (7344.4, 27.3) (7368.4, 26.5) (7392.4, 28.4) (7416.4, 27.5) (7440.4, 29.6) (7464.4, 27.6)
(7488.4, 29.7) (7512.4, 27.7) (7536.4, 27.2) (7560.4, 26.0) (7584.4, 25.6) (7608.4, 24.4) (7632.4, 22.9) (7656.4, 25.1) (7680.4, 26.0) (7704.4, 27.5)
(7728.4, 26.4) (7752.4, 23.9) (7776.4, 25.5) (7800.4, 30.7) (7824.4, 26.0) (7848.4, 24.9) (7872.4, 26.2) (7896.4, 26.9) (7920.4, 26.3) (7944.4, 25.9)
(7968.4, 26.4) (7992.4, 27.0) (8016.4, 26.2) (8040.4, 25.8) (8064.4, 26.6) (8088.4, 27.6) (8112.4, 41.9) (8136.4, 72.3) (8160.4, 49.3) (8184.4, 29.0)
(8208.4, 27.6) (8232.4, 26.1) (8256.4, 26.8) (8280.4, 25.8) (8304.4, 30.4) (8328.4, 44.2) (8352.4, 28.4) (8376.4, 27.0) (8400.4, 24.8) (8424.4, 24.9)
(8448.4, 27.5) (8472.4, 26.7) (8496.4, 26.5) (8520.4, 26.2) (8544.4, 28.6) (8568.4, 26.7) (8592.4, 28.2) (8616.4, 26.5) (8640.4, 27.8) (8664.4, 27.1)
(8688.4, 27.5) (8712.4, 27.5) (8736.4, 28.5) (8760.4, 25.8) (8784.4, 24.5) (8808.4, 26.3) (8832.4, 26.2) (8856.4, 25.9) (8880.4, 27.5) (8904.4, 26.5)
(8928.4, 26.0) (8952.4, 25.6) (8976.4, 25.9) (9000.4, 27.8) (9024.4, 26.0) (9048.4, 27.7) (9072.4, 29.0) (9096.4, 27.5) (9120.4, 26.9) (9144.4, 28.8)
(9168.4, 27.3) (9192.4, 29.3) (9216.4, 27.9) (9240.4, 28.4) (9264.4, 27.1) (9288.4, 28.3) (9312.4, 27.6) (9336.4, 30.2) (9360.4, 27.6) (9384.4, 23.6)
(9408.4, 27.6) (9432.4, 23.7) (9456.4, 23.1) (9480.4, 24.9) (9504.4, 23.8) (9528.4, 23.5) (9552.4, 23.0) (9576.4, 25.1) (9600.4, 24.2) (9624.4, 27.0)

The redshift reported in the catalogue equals 0.24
